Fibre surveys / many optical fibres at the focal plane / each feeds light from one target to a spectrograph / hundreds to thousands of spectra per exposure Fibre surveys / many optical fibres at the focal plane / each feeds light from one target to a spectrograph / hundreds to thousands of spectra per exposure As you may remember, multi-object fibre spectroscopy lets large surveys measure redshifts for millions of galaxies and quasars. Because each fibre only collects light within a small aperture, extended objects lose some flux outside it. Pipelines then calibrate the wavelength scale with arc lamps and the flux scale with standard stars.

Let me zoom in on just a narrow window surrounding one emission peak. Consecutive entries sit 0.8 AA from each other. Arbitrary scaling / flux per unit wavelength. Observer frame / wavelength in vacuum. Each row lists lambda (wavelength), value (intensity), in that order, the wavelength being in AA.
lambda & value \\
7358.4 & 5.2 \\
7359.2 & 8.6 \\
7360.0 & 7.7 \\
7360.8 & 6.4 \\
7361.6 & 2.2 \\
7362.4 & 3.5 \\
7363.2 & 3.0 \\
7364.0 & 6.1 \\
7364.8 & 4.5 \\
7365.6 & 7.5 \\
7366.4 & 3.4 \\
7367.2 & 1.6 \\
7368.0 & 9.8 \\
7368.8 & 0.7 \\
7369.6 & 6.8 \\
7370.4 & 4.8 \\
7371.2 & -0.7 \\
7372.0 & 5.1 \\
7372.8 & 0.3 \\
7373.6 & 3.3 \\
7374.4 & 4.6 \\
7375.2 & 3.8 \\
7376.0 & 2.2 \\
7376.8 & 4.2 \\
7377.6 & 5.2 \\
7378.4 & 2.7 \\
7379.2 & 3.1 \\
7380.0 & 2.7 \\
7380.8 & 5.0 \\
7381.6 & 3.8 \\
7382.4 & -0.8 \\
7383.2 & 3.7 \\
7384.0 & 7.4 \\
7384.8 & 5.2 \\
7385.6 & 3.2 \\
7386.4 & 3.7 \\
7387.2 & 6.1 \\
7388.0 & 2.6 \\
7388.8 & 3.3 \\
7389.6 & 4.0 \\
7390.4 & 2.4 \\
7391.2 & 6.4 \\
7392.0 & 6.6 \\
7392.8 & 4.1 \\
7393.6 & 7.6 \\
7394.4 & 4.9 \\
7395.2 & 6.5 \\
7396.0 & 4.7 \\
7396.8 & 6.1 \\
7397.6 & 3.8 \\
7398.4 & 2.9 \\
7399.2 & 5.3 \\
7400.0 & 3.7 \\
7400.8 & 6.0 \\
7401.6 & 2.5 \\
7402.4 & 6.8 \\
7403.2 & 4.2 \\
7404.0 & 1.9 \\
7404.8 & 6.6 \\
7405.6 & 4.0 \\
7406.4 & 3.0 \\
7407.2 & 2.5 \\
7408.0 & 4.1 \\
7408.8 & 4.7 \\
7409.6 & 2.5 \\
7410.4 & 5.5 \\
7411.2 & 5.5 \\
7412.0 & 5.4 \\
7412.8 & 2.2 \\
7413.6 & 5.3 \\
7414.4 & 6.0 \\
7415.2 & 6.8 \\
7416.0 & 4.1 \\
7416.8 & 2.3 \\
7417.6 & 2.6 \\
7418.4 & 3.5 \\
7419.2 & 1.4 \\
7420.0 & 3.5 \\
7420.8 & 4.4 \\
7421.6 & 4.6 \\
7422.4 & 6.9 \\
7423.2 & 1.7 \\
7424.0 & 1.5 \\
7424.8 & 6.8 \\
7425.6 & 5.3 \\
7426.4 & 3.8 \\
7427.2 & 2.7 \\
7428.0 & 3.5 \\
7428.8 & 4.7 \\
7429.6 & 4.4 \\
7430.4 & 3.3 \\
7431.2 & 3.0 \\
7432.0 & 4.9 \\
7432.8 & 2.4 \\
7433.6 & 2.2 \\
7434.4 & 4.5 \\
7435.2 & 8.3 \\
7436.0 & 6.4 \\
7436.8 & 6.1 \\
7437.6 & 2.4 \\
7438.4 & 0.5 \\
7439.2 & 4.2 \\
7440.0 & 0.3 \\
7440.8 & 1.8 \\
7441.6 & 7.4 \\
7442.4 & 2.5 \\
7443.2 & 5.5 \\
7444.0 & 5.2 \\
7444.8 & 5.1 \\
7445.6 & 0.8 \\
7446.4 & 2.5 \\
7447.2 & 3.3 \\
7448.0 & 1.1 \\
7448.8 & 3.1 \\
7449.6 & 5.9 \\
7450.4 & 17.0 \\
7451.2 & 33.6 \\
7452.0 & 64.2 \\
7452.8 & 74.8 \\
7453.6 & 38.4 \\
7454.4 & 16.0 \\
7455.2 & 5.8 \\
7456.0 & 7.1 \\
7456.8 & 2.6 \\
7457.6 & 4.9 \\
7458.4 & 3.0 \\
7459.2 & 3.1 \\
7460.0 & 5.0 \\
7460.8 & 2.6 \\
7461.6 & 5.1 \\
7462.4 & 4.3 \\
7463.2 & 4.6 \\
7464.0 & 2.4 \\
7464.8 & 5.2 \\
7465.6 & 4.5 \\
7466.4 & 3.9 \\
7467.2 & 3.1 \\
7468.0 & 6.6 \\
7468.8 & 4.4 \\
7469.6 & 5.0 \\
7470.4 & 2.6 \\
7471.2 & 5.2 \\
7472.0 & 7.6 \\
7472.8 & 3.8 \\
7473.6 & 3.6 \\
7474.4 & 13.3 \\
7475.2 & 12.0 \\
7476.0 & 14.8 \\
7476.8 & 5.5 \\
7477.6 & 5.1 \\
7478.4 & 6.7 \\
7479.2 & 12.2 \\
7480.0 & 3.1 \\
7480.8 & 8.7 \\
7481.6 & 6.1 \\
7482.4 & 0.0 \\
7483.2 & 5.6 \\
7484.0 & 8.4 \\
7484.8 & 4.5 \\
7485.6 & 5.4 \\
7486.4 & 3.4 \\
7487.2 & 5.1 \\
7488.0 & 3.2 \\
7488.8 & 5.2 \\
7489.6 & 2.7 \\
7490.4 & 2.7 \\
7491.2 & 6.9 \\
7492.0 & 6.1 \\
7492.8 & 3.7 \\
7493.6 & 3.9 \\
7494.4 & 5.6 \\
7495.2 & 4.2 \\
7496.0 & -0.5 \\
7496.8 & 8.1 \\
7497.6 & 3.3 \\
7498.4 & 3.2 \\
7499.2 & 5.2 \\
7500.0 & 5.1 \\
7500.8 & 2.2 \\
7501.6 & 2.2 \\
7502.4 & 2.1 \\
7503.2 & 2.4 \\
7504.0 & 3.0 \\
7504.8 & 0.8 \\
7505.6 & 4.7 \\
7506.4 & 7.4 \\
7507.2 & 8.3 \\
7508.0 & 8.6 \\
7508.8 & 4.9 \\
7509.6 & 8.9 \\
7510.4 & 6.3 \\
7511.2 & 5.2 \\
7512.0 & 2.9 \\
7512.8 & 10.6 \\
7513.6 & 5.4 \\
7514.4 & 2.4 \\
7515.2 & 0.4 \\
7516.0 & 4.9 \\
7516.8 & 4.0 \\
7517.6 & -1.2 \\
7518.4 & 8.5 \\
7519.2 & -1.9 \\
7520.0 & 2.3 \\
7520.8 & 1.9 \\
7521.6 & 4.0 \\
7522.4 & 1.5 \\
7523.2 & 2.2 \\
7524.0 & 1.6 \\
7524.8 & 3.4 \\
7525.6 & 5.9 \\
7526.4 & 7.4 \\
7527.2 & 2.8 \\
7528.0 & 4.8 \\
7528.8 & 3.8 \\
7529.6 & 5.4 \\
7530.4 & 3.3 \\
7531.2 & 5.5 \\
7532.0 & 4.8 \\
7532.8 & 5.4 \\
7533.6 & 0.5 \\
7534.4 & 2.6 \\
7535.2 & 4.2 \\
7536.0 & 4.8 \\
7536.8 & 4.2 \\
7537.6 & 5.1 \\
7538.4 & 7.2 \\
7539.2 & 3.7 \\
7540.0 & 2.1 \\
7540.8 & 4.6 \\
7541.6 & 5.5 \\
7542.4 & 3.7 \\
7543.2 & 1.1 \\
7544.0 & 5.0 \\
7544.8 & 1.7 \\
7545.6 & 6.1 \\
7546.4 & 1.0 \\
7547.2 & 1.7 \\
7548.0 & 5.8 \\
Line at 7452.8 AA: H-alpha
